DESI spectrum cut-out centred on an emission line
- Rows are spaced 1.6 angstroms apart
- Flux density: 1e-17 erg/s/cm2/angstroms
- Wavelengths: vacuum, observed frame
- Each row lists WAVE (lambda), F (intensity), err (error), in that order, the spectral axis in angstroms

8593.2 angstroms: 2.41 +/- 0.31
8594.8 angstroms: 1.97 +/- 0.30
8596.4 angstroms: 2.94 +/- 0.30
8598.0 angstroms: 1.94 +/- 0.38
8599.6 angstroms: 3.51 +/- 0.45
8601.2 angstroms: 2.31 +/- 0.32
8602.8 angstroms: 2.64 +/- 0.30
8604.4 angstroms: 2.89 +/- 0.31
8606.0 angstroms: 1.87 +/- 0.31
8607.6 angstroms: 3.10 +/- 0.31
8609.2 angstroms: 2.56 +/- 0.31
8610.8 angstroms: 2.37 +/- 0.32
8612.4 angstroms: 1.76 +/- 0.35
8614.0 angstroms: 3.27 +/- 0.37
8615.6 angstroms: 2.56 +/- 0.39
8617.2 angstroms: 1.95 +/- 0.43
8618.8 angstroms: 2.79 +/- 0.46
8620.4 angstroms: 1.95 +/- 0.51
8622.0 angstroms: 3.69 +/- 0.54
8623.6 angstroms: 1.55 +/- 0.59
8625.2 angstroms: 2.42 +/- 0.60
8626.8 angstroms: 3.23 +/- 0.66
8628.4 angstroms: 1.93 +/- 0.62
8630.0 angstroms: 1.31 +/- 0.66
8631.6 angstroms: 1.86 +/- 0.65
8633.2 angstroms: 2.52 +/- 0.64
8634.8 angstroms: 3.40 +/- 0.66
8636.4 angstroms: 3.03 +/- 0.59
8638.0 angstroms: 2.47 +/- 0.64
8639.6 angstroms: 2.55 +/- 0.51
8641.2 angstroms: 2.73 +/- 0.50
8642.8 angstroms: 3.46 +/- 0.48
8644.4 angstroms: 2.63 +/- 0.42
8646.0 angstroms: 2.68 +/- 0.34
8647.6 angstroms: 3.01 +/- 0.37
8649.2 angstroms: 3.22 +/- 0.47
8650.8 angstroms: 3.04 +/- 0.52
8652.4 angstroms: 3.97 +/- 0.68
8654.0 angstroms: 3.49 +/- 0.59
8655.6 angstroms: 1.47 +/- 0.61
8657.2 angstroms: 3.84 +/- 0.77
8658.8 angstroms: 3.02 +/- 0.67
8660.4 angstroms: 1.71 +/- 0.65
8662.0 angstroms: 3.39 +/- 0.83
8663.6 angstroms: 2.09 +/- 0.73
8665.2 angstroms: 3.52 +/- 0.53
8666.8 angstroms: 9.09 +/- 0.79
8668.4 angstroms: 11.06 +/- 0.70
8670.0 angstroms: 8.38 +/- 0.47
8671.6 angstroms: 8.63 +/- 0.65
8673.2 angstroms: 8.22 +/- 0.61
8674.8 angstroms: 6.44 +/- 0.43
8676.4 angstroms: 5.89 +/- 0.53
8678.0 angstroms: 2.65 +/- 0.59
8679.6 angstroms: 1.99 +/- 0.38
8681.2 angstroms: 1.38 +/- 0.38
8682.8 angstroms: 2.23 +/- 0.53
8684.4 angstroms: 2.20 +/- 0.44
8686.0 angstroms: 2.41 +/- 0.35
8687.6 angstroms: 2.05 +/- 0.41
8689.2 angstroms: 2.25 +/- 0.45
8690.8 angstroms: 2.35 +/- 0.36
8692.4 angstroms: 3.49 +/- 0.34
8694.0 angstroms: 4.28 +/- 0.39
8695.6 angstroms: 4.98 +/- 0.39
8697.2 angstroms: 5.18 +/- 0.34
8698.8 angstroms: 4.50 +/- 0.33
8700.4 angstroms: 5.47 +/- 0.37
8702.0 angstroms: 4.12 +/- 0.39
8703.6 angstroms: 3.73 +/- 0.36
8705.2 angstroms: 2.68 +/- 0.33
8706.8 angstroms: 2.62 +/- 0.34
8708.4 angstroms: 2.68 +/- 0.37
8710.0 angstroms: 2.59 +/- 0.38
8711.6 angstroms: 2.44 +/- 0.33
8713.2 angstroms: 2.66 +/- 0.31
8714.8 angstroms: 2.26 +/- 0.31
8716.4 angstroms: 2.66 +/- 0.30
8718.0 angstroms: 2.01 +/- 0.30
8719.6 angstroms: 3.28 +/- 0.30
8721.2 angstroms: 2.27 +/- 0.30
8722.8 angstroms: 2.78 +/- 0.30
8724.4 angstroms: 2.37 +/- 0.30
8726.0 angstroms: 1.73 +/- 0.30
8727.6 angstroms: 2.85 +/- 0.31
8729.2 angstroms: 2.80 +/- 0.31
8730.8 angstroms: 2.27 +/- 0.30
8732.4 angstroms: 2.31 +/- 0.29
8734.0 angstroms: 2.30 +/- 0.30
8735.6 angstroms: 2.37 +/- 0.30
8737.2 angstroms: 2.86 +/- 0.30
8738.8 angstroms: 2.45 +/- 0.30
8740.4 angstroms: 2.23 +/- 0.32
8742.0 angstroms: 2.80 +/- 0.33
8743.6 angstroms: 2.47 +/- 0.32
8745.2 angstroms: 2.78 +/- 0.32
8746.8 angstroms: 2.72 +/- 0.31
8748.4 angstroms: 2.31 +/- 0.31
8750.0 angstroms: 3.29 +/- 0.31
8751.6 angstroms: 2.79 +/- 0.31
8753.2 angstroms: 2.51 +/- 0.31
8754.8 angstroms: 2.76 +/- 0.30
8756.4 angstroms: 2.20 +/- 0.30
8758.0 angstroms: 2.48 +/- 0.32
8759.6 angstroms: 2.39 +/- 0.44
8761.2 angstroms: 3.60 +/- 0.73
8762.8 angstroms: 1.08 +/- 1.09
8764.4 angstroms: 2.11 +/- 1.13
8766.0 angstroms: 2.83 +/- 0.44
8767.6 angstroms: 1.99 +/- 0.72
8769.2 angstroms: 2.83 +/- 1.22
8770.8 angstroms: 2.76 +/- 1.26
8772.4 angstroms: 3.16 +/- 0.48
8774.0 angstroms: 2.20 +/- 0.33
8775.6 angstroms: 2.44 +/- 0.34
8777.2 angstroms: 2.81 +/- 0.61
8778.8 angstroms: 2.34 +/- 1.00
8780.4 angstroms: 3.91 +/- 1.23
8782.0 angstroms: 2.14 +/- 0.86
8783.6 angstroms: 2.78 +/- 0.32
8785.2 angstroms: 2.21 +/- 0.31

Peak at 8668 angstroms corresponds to H-alpha 6563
